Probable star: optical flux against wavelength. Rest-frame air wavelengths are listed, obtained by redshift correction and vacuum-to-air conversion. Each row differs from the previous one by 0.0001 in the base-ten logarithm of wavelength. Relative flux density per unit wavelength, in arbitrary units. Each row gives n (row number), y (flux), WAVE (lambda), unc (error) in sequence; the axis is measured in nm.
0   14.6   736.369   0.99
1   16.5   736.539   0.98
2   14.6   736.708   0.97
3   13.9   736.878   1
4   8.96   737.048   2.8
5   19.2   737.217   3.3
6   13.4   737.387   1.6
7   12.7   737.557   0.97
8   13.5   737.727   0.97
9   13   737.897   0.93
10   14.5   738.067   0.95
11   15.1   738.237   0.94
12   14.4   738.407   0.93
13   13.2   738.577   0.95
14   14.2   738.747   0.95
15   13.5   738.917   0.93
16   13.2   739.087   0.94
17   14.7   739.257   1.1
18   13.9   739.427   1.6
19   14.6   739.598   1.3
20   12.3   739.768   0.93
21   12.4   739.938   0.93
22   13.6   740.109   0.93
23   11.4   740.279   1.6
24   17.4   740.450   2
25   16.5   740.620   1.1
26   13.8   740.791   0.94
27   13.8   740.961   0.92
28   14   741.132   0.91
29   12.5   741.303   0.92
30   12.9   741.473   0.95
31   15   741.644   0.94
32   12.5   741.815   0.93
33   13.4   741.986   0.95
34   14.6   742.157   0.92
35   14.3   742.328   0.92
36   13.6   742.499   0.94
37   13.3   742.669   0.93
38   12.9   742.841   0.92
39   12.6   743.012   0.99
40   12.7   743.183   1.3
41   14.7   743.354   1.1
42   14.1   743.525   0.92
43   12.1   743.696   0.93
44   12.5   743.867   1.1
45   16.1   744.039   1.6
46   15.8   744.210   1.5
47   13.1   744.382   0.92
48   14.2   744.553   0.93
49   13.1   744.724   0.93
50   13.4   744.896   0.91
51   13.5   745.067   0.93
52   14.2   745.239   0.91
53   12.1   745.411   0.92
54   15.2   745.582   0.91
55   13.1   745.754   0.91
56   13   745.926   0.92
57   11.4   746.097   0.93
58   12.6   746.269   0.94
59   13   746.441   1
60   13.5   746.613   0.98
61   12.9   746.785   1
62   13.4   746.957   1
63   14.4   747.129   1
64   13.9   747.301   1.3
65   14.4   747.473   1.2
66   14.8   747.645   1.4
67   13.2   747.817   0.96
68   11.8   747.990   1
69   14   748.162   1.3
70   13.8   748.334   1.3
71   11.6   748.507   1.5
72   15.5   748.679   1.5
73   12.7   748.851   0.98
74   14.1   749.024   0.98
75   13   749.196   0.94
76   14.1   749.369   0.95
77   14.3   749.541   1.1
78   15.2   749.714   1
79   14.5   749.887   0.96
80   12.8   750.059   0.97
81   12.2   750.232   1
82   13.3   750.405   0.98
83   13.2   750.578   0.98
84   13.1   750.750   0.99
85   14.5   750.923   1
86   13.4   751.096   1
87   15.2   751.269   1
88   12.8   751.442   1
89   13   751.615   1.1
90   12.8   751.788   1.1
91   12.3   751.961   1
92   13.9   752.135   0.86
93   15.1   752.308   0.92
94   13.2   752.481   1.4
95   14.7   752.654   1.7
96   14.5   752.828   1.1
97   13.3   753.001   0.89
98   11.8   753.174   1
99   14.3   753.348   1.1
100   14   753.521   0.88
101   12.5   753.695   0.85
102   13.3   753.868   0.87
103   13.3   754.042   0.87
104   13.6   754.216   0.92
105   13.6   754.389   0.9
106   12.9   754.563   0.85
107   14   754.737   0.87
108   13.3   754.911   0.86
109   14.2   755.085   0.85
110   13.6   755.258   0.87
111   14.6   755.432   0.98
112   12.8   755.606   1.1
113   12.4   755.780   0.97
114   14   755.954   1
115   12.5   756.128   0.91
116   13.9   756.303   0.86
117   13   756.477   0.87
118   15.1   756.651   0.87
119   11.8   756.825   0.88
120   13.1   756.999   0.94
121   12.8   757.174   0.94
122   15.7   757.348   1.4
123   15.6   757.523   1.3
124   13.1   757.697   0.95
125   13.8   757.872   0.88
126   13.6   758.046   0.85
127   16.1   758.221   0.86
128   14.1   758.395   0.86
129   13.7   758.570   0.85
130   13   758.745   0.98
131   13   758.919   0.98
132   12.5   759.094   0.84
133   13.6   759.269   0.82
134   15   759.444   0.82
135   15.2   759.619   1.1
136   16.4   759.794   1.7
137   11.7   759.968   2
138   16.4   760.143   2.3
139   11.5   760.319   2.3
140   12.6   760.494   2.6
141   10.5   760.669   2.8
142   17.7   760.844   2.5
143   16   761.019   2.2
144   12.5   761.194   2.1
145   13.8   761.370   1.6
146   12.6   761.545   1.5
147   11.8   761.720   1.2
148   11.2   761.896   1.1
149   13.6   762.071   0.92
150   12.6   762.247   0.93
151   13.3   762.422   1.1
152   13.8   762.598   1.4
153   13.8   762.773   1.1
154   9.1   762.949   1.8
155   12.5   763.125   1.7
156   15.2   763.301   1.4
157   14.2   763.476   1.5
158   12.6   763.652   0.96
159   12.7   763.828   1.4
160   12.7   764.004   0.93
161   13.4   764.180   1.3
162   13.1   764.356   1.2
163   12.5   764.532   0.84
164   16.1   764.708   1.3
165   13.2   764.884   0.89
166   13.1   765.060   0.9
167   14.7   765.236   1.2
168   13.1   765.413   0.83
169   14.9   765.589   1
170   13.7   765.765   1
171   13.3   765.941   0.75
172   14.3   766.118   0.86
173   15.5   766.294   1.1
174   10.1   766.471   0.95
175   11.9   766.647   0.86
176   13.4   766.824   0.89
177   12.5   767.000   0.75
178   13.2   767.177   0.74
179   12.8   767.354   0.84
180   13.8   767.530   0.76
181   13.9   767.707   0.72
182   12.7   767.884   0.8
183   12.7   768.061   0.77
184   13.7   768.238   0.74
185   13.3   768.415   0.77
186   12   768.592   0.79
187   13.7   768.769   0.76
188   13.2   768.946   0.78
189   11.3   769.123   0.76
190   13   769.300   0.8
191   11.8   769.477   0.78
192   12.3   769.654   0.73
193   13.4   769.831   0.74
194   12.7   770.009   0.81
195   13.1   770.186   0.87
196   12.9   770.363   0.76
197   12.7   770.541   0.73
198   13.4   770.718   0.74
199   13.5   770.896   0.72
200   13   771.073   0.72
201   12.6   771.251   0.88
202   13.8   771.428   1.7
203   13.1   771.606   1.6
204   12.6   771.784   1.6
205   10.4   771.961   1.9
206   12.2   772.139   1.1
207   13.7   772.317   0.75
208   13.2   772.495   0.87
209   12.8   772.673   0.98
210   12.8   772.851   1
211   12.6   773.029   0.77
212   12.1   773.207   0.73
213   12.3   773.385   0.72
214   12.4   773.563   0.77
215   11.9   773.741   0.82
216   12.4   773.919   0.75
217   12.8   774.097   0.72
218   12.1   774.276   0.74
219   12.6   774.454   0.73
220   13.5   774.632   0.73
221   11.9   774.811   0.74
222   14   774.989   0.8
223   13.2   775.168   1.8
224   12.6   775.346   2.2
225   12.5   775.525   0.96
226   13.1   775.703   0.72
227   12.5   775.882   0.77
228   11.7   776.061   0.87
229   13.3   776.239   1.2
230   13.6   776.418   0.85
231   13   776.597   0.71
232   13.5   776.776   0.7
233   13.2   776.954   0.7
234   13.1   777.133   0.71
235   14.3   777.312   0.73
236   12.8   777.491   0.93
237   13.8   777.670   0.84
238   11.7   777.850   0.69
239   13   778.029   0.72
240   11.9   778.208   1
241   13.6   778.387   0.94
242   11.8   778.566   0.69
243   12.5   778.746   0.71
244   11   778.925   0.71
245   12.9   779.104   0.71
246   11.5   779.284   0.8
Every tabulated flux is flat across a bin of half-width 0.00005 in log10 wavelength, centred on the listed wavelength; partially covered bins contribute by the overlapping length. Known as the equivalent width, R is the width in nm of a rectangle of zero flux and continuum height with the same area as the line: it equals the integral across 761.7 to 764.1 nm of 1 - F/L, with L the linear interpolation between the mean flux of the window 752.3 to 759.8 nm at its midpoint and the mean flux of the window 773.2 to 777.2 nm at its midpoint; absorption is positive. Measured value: 0.100 nm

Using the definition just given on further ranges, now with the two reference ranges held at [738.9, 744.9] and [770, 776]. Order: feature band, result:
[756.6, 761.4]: -0.27 nm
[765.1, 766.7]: -0.07 nm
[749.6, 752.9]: -0.06 nm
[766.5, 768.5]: -0.01 nm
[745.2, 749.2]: 0.05 nm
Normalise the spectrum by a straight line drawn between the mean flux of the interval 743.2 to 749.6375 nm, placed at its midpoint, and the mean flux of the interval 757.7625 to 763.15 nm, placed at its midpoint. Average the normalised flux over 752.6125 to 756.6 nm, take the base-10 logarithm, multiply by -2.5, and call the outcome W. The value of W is 0.00 mag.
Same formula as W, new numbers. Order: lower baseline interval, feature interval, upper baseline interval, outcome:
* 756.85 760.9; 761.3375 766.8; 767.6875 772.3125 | 0.017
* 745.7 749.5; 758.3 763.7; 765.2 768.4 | -0.006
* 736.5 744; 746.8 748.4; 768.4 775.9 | -0.014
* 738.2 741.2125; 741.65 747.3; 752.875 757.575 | 0.027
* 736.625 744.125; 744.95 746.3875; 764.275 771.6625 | 0.041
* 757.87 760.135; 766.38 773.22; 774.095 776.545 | 0.039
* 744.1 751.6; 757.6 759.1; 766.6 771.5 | -0.038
